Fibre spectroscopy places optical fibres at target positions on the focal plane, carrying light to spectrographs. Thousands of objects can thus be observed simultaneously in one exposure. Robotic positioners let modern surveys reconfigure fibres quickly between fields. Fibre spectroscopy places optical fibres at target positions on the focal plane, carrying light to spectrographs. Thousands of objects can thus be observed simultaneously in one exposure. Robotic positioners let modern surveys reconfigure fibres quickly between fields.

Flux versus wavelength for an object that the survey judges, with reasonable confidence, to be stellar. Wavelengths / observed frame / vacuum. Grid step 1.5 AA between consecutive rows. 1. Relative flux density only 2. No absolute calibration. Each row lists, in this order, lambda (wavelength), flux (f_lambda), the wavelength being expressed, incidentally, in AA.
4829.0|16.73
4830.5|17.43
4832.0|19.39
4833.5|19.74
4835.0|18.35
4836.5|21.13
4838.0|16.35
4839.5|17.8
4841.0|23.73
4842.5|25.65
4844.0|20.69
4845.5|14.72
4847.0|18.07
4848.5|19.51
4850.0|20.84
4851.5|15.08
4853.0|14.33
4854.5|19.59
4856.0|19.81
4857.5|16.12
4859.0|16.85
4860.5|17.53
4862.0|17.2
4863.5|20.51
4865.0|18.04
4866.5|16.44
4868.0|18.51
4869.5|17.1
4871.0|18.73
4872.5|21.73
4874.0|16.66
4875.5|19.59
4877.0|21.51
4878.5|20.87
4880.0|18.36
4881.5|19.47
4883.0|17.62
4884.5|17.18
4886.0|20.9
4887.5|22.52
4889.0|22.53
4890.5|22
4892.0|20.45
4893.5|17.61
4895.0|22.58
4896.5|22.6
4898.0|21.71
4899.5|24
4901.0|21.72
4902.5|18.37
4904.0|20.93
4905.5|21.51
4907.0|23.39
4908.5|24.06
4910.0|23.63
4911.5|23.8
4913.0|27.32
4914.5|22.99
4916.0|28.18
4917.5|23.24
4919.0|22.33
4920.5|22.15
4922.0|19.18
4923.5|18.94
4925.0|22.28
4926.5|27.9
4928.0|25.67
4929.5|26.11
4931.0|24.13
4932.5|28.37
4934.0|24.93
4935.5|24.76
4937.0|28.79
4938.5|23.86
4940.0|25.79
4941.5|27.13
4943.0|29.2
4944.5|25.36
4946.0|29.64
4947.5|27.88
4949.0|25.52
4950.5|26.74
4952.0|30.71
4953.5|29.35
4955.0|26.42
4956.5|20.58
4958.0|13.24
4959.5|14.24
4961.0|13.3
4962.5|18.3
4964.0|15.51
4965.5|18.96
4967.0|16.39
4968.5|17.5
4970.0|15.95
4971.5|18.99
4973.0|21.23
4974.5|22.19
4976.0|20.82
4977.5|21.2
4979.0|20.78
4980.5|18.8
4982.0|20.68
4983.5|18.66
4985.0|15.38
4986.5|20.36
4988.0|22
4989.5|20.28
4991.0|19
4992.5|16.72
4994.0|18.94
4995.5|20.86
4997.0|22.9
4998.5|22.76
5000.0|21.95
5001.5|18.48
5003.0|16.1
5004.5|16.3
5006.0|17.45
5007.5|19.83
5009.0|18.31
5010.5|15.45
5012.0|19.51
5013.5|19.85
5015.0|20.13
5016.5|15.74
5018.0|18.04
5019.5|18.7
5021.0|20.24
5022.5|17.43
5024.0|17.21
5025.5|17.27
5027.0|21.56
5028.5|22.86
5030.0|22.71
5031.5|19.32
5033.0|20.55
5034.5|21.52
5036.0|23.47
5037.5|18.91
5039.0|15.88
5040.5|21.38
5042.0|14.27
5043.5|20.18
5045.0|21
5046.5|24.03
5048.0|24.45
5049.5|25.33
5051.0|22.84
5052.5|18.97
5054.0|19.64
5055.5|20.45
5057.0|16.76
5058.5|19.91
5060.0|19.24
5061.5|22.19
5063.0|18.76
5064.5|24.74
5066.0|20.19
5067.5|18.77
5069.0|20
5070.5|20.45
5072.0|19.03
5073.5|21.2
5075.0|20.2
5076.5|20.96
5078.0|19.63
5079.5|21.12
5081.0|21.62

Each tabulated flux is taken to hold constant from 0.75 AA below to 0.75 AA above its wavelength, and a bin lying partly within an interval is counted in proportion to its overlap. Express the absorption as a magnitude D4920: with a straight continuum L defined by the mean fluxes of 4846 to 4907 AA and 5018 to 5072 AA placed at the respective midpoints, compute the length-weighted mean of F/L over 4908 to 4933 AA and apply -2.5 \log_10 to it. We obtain -0.22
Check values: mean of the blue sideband 19.4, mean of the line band 24.1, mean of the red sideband 20.3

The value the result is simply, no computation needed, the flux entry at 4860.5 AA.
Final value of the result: 17.53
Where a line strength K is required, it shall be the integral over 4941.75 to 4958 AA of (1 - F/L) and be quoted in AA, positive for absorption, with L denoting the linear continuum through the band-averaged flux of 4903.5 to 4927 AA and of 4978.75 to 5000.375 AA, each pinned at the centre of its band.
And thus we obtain -3.6 AA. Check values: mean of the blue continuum 23.2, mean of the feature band 26.5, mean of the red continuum 20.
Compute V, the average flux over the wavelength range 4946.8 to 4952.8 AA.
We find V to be 27.7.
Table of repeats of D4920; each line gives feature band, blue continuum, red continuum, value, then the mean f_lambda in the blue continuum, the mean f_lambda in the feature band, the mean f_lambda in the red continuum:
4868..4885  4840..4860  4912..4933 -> 0.10 mag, 18.8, 19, 24.1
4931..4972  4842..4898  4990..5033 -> -0.19 mag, 19.2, 22.9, 19.2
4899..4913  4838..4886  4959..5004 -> -0.20 mag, 18.7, 22.6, 19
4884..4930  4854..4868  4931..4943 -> 0.02 mag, 18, 22.5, 26.3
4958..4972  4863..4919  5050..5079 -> 0.26 mag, 21.1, 16.3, 20.3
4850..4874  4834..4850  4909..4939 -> 0.16 mag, 19.7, 17.9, 24.4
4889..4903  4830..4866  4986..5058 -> -0.13 mag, 18.7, 21.3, 19.7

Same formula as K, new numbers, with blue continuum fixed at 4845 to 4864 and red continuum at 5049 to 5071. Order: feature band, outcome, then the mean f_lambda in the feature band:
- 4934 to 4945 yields -4.4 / 26.3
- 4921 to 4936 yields -4.4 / 24.2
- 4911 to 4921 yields -3.1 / 24.4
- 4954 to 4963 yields 0.5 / 18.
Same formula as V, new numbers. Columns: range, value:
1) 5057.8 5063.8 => 20.1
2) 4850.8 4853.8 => 14.8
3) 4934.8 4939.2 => 25.8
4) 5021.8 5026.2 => 17.3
